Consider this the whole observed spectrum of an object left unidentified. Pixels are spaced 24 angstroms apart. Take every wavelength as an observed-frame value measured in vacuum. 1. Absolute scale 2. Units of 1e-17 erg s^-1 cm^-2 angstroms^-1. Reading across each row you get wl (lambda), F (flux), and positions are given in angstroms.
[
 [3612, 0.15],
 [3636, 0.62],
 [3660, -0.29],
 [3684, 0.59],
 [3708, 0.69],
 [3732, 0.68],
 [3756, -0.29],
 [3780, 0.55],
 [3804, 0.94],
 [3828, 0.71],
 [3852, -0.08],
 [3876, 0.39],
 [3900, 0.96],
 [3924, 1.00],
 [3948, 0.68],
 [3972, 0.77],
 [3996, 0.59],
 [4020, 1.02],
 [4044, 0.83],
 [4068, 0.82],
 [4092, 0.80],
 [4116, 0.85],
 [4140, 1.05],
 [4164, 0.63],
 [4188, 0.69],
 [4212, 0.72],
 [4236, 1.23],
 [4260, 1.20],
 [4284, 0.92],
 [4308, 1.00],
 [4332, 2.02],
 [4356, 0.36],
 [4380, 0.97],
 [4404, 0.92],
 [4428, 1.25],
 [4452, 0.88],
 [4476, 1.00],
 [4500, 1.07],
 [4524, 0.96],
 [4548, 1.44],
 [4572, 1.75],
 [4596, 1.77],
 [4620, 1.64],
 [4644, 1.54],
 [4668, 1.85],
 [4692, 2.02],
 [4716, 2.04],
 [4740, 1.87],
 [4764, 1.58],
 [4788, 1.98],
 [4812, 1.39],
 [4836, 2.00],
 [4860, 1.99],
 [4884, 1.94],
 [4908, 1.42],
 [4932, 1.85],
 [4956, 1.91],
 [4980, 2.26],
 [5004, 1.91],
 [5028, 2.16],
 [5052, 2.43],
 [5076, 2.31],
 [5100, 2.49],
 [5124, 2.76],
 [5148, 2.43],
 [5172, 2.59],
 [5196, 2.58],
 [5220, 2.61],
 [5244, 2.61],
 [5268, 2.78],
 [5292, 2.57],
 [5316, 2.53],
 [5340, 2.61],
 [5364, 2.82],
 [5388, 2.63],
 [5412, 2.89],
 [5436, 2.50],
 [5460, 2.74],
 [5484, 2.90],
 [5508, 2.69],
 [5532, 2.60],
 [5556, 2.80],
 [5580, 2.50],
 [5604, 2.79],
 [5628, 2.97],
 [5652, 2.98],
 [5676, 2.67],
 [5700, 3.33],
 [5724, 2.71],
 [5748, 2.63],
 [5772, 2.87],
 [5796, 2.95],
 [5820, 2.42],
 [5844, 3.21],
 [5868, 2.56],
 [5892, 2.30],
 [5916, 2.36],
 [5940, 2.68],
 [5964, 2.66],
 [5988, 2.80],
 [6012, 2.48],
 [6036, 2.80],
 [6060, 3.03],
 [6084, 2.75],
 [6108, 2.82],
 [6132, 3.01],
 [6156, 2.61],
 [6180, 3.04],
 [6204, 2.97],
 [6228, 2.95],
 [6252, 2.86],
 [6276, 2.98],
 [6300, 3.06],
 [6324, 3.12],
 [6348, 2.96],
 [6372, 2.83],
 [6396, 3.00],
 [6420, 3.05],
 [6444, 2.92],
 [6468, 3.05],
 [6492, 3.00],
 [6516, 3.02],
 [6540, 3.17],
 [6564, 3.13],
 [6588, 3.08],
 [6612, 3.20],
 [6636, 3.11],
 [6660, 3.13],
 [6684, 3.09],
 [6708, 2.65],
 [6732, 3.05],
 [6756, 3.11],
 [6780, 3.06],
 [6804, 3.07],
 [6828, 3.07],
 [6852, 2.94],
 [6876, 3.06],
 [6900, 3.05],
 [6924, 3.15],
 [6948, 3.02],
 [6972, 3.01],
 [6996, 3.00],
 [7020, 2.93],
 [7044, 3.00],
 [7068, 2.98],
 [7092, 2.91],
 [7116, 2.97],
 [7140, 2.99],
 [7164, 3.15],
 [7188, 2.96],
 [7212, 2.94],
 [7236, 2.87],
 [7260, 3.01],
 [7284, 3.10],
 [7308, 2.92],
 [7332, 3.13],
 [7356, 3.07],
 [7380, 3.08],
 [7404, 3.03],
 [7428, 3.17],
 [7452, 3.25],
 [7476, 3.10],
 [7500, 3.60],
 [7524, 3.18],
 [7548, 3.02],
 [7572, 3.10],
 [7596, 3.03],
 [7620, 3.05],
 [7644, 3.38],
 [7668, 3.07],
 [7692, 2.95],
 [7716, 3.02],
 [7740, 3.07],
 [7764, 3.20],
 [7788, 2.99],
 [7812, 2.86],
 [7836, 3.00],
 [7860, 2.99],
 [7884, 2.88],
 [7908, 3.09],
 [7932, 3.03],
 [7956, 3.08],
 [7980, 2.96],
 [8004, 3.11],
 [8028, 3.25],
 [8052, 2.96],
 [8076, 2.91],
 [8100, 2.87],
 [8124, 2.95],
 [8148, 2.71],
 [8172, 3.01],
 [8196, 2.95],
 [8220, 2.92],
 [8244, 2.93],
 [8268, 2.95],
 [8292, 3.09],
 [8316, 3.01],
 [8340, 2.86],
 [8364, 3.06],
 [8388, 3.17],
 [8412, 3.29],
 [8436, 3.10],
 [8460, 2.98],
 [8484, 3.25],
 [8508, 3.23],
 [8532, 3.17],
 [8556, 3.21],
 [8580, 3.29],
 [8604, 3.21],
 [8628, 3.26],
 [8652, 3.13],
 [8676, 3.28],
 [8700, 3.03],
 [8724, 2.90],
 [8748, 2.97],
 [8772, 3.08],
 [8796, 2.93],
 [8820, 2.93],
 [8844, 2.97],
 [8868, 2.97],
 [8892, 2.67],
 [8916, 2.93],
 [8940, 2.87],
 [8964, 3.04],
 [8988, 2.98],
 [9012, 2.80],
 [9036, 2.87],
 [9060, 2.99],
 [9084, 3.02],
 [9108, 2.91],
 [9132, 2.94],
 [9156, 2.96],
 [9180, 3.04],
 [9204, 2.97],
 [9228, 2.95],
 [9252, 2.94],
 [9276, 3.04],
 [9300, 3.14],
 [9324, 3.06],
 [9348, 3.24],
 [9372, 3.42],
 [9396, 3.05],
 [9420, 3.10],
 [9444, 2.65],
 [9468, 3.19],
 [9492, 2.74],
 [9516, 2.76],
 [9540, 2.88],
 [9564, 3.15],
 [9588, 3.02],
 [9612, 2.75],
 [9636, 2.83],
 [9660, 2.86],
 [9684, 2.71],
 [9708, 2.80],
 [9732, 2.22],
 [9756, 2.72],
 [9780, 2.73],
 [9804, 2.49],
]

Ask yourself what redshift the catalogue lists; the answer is 0.14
